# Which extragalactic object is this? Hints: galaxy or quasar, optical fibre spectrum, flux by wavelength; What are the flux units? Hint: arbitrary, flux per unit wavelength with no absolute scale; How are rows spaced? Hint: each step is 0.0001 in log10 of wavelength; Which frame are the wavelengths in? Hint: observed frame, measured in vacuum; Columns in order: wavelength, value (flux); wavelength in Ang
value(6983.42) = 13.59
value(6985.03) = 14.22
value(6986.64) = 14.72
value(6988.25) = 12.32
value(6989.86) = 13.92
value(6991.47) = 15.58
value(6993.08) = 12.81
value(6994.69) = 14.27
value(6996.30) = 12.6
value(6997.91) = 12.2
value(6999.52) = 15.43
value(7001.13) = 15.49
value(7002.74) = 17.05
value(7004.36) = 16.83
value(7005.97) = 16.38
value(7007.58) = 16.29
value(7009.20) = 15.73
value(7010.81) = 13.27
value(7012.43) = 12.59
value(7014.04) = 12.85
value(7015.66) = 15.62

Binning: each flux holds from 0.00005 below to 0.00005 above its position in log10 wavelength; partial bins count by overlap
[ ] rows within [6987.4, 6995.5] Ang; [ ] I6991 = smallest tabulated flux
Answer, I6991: 12.32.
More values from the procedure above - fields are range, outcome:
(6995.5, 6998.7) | 12.2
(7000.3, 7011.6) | 13.27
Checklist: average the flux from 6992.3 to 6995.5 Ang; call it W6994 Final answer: 13.5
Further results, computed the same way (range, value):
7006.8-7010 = 16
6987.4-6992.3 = 13.9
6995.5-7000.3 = 13.4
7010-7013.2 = 12.9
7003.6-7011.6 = 15.7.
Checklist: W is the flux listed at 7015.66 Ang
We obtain 15.62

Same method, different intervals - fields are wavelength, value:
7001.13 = 15.49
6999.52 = 15.43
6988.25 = 12.32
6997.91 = 12.2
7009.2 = 15.73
